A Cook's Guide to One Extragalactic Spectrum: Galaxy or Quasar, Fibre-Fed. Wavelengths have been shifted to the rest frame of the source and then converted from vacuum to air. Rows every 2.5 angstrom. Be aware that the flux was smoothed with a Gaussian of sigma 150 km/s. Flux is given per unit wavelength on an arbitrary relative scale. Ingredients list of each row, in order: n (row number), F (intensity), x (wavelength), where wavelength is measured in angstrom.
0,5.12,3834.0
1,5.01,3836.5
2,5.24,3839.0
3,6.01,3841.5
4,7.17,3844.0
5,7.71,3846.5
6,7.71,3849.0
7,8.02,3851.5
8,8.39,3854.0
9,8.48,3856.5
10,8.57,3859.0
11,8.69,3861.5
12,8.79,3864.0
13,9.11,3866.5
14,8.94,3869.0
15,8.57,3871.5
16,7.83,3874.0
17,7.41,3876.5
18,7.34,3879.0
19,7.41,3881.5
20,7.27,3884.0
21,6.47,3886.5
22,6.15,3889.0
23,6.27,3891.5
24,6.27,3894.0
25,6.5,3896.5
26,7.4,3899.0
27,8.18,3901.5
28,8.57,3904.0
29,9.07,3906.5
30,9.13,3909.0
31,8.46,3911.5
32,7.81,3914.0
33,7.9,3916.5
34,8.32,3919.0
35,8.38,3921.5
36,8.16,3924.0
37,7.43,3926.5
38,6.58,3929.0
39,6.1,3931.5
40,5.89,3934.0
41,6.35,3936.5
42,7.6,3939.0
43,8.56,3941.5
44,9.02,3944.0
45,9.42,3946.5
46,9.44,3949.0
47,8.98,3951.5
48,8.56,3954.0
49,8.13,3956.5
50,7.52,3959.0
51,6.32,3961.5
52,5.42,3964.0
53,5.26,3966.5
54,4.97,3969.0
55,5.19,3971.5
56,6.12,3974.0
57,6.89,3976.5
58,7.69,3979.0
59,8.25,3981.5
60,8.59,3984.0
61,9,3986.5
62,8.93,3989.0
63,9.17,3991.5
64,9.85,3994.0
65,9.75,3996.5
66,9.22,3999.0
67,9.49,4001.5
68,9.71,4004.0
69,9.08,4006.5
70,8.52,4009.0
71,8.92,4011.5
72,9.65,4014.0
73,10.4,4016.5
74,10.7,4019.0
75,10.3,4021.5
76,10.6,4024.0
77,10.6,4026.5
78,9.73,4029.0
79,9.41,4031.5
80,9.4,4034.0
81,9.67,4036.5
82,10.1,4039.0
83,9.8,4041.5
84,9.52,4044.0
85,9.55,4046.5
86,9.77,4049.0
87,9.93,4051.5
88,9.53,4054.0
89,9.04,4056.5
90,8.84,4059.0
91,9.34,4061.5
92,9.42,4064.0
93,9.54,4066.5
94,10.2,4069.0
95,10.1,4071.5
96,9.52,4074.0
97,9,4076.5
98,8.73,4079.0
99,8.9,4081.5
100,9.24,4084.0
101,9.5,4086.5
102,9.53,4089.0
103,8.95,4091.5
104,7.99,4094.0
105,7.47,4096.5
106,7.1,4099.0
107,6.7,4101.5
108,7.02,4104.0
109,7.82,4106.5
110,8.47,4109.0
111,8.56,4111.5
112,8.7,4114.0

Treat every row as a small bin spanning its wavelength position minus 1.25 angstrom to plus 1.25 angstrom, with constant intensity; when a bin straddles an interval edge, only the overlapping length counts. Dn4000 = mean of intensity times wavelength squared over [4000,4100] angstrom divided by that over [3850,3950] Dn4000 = 1.3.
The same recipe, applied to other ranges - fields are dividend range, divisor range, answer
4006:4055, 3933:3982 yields 1.39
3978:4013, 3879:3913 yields 1.27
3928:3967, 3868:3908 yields 1.03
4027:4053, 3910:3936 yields 1.38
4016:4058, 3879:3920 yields 1.40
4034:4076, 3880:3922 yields 1.36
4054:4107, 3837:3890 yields 1.28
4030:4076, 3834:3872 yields 1.38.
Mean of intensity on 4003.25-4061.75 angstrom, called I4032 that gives 9.68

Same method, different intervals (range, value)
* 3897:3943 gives 7.76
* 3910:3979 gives 7.37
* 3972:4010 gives 8.62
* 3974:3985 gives 7.64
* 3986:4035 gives 9.63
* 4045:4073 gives 9.57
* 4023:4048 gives 9.83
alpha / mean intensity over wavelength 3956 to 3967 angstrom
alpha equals 6.51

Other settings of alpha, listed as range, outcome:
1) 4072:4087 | 9.18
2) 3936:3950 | 8.49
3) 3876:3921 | 7.57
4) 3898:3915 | 8.4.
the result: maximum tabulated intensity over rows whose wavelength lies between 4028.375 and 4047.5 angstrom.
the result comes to 10.1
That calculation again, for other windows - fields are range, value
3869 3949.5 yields 9.44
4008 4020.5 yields 10.7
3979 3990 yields 9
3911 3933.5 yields 8.46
